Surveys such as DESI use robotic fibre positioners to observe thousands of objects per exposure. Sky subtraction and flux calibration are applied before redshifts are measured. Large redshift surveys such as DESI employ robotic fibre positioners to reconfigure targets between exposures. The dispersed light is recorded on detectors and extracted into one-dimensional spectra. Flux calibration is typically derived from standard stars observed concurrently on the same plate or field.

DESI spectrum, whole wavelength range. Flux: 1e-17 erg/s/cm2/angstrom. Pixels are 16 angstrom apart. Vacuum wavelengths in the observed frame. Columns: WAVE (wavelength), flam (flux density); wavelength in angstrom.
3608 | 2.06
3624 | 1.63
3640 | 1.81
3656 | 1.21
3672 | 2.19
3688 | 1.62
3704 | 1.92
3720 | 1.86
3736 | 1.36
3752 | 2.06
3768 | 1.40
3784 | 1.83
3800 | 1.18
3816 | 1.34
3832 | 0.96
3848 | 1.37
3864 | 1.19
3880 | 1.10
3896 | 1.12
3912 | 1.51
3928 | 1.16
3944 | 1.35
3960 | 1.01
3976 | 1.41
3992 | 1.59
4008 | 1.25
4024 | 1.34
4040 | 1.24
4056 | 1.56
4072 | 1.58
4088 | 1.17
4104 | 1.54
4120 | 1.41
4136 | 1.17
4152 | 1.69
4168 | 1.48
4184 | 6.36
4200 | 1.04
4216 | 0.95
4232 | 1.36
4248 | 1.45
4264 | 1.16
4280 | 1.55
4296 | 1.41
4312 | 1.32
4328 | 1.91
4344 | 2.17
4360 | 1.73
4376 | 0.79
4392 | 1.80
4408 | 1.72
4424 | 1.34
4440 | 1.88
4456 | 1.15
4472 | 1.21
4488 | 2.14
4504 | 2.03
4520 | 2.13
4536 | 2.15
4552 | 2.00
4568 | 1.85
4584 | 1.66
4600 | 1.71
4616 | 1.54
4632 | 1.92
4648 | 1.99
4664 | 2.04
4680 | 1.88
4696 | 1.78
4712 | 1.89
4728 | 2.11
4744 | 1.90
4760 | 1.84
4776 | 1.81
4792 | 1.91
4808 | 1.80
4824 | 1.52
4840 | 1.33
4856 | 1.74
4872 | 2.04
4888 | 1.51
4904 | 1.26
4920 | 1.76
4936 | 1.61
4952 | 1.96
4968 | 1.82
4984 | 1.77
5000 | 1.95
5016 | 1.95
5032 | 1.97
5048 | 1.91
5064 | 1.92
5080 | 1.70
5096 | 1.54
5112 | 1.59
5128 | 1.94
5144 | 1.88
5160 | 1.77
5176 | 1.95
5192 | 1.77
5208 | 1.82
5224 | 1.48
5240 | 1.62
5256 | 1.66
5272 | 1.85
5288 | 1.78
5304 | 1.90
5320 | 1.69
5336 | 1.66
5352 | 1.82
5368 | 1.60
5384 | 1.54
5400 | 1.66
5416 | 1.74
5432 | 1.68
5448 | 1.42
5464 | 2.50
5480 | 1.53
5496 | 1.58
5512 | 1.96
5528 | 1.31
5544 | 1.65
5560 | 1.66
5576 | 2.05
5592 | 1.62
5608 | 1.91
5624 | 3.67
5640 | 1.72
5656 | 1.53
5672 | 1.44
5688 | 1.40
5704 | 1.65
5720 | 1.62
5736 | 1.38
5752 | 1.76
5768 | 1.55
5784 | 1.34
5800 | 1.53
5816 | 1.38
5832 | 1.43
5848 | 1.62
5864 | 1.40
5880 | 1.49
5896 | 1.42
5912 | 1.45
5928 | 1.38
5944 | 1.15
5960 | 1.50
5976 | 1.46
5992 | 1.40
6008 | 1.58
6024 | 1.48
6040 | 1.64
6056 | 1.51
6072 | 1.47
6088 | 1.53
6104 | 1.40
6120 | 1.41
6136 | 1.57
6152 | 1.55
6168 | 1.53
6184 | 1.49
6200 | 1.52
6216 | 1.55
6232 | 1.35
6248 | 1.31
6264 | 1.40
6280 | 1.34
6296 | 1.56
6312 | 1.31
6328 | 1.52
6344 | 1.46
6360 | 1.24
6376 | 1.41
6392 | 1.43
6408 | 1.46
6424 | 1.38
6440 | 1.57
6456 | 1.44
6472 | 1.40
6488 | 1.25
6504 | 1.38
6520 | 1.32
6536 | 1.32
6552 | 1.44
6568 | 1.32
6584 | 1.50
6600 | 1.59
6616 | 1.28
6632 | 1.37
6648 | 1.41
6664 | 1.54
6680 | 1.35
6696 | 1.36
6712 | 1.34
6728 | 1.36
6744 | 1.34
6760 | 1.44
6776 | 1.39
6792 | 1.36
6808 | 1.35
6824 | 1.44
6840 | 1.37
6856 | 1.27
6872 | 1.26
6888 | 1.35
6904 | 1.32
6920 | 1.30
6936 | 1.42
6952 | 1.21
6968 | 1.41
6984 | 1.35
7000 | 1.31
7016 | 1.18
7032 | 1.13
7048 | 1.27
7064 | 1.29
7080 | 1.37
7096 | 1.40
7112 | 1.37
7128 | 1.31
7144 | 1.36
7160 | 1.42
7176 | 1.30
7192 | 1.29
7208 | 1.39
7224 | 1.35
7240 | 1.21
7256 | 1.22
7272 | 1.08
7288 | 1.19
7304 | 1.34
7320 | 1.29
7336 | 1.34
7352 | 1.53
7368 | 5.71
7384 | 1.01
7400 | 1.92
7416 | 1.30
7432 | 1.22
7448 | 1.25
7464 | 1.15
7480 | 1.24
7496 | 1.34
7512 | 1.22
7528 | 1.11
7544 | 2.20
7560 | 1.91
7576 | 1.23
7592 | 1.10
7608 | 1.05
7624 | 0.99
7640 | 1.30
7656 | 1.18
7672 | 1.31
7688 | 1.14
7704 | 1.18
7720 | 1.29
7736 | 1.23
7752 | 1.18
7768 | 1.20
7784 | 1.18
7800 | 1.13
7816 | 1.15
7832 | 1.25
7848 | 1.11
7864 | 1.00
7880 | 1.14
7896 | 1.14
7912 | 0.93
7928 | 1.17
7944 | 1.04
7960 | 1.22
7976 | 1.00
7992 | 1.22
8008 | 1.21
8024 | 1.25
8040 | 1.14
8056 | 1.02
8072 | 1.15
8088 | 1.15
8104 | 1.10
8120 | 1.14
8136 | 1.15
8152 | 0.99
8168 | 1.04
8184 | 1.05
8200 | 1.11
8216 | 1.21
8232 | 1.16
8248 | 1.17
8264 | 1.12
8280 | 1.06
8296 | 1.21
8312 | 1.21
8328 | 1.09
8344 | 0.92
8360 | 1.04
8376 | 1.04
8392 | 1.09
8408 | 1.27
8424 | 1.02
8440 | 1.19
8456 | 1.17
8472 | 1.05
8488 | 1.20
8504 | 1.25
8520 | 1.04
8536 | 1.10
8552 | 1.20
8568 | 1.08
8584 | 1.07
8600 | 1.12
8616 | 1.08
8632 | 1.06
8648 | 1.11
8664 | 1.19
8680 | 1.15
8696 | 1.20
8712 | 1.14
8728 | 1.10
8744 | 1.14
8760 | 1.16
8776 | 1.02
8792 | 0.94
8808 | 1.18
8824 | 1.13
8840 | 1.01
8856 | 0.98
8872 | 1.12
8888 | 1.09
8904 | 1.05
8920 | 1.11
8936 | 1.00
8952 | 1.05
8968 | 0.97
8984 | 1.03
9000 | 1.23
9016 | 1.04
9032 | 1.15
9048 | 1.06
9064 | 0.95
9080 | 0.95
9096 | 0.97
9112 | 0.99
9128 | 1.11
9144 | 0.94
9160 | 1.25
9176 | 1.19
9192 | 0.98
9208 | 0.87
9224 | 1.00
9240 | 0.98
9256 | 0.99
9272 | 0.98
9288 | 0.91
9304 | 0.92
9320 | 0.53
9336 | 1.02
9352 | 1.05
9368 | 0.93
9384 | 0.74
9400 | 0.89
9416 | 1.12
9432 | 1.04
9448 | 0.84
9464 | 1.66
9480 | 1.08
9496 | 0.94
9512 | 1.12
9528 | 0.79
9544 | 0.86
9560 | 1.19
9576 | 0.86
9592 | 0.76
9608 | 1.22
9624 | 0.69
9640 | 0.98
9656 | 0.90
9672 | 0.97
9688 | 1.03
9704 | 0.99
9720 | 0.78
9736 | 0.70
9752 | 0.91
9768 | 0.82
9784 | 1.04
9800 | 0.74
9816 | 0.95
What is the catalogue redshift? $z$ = 0.12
